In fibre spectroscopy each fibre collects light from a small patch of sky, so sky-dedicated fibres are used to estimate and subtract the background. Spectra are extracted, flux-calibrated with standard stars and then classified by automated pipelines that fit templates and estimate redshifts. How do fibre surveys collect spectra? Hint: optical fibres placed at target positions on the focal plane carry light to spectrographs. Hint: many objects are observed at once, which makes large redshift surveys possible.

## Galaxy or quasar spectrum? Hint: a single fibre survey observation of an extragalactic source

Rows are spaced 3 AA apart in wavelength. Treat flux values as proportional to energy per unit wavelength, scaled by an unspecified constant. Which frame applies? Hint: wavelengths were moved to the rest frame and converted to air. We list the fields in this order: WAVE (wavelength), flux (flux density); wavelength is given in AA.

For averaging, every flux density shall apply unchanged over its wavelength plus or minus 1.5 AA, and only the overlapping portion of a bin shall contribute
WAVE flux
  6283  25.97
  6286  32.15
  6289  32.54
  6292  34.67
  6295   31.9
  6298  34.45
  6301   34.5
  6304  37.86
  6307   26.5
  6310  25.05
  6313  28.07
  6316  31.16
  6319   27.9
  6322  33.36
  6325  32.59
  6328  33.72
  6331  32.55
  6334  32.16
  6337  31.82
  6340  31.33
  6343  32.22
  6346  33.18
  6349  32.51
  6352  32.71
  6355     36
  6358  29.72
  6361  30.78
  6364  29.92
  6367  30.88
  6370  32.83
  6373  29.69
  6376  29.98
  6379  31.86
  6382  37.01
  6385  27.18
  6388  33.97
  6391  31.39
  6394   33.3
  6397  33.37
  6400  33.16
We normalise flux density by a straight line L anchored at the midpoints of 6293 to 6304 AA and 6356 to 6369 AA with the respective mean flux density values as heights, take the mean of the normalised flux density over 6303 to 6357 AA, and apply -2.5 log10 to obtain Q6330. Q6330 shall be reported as 0.03 mag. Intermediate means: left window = 34.2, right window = 30.6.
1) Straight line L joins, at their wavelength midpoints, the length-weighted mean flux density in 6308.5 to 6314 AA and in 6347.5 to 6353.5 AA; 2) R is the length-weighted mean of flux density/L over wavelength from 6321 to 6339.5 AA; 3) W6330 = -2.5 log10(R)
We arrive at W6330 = -0.11 mag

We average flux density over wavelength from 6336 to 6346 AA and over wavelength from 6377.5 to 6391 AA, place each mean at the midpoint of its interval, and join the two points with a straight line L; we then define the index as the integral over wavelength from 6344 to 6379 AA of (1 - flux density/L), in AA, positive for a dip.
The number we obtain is 0.5 AA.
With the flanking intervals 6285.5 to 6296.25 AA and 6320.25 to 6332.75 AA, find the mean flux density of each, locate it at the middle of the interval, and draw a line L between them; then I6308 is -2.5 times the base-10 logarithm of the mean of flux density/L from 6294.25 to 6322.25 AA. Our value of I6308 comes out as 0.07 mag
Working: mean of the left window 32.9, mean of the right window 32.9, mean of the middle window 31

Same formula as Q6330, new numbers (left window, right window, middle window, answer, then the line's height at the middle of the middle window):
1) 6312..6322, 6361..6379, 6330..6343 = -0.06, 30.1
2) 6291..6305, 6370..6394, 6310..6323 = 0.16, 33.9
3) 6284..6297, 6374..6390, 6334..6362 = 0.00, 32.2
